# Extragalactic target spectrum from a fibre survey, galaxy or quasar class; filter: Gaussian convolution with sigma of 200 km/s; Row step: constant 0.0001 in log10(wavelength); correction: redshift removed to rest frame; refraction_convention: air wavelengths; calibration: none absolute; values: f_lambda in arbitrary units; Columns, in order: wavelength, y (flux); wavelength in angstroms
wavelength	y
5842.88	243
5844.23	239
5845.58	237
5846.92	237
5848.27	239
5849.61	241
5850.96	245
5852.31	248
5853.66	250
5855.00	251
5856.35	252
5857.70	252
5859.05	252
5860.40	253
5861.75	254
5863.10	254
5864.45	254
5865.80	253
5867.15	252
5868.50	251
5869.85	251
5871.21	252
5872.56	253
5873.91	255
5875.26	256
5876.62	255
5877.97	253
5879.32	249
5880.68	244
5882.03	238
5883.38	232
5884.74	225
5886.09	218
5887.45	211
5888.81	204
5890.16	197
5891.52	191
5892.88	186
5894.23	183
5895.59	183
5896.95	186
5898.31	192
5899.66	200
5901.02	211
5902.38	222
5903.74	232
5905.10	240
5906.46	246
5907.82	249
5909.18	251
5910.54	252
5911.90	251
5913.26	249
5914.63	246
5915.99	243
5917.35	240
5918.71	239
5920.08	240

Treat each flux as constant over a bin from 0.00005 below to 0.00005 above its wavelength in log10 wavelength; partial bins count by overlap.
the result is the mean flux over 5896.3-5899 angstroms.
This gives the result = 190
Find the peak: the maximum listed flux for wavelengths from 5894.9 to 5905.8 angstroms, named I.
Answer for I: 240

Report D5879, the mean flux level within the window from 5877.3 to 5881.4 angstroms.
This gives 249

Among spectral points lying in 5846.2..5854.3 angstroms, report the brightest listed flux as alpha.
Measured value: 250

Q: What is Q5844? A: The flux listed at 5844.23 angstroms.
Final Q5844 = 239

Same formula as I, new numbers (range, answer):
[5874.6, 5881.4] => 256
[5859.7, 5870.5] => 254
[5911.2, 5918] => 251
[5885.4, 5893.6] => 218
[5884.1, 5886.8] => 225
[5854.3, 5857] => 252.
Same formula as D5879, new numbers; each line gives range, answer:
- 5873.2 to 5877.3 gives 255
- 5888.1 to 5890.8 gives 201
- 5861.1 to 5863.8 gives 254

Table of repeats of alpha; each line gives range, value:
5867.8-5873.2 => 253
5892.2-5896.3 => 186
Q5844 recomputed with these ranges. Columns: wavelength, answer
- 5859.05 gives 252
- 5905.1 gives 240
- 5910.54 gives 252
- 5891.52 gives 191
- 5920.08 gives 240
